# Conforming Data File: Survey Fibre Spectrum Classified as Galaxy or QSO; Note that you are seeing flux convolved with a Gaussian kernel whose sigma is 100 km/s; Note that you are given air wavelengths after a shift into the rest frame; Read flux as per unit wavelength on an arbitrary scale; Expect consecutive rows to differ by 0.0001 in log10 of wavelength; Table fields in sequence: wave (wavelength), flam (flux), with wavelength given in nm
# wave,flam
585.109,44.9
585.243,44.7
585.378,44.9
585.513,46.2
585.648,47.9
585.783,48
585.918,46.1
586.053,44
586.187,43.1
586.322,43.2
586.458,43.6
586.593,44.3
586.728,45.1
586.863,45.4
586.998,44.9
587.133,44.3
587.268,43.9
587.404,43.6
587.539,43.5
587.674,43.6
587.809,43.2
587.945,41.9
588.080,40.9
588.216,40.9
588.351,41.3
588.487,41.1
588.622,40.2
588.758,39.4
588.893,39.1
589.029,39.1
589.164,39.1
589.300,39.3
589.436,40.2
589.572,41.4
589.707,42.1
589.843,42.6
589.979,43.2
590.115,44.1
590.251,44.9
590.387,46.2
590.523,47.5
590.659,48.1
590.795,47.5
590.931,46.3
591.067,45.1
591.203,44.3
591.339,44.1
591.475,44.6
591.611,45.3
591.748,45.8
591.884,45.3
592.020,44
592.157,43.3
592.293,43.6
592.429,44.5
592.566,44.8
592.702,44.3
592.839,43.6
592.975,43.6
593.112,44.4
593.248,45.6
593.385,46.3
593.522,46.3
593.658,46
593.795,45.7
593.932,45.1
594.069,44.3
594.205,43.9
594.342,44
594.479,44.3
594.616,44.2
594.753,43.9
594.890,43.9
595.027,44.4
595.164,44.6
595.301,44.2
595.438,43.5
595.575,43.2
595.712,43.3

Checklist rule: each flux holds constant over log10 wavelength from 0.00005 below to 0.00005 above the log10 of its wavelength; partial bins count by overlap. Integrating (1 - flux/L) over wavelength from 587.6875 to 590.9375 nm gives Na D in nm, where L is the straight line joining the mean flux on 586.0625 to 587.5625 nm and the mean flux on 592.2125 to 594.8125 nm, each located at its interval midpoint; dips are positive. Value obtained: 0.14 nm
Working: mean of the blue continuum 44.1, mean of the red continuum 44.7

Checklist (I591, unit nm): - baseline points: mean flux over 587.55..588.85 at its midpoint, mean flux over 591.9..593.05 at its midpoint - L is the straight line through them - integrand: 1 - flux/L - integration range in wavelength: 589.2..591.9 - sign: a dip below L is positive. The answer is -0.091 nm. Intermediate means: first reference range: 41.4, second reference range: 44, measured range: 44.3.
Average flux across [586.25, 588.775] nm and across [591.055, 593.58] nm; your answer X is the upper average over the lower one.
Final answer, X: 1.0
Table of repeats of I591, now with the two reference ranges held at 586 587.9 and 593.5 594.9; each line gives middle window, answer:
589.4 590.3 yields 0.03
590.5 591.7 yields -0.04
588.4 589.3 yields 0.09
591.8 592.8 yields 0.01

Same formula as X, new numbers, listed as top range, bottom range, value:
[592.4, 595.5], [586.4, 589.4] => 1.06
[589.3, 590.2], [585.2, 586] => 0.91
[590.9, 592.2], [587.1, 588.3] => 1.05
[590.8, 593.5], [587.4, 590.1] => 1.08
